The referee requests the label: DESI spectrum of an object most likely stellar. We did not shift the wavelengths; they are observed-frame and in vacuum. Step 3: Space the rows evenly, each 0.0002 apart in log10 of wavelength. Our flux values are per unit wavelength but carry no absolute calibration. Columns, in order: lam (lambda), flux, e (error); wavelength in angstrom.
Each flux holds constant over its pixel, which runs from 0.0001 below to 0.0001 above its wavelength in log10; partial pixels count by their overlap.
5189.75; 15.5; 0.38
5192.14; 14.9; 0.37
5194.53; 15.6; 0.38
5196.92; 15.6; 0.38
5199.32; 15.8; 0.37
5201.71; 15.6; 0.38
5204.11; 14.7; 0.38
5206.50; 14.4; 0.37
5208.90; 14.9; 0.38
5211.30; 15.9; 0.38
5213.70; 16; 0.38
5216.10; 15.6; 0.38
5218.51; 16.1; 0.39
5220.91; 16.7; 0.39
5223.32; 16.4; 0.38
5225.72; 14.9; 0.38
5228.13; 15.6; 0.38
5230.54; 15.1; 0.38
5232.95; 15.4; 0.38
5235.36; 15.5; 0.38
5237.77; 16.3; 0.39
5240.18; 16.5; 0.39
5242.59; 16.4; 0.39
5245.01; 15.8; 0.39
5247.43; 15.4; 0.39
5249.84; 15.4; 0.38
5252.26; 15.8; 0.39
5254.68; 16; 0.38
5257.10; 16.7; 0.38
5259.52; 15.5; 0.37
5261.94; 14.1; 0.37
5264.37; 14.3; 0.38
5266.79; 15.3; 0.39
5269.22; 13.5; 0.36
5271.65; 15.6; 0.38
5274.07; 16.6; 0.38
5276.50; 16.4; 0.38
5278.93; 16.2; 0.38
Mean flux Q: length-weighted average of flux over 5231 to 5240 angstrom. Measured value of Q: 15.8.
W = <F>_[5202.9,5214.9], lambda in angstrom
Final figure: 15.2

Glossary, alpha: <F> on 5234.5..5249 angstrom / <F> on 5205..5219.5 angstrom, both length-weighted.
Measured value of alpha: 1.0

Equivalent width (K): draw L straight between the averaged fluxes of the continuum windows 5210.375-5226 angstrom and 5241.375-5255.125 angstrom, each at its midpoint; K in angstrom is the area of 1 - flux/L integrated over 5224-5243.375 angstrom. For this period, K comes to 0.2 angstrom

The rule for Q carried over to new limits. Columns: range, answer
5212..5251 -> 15.8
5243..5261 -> 15.8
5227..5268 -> 15.6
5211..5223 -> 16.1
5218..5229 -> 15.9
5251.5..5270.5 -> 15.1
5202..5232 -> 15.5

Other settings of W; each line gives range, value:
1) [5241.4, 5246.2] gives 16.1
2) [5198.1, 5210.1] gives 15.1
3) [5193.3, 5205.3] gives 15.5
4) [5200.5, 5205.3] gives 15.2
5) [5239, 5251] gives 15.9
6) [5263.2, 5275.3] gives 15.1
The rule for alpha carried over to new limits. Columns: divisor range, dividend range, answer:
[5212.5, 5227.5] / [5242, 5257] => 0.99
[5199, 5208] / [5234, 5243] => 1.07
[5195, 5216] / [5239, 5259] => 1.04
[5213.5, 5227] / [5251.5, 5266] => 0.97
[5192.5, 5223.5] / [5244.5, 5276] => 0.99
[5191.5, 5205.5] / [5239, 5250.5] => 1.04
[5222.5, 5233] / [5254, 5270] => 0.97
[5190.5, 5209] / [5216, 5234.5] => 1.03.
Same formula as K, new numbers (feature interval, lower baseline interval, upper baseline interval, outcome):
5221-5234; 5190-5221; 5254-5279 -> -0.10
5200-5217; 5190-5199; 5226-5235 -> 0.08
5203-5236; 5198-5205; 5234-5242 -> 0.49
